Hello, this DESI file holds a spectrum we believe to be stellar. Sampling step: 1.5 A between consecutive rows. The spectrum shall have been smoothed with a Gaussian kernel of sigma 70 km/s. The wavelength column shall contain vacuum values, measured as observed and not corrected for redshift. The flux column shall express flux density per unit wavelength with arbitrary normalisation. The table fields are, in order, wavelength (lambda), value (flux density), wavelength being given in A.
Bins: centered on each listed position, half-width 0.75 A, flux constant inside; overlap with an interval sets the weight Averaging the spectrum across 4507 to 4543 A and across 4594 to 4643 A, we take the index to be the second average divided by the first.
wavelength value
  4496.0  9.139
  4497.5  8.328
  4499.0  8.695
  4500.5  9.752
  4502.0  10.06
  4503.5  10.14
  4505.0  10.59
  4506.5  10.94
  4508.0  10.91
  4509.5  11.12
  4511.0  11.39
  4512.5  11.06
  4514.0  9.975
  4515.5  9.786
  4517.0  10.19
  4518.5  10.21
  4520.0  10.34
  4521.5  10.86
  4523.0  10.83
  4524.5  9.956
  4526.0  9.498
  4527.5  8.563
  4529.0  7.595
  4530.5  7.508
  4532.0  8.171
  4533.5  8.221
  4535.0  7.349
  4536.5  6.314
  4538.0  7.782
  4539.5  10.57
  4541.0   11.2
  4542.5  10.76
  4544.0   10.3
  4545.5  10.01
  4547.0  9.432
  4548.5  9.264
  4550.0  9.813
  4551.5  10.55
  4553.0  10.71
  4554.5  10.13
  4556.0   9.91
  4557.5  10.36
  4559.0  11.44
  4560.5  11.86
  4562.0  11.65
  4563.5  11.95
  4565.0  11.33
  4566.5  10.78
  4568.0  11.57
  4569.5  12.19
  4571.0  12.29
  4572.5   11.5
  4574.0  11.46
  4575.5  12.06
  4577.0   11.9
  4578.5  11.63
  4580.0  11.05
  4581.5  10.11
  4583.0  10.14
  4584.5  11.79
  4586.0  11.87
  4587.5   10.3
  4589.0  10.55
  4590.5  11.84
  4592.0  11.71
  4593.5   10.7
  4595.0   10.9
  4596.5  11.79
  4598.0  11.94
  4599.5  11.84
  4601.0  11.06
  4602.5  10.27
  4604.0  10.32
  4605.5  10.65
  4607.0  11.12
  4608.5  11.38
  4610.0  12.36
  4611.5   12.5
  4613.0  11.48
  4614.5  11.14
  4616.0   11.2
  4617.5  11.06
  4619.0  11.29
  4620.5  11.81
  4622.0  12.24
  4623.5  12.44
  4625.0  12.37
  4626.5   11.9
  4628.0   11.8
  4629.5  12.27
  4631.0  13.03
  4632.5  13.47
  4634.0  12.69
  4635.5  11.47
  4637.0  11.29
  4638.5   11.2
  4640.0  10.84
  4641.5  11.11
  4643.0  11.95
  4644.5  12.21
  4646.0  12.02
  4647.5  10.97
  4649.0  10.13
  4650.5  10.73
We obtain 1.2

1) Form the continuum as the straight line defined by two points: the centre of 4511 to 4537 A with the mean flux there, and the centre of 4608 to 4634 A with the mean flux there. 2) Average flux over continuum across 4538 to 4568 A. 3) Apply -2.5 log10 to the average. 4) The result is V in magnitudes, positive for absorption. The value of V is -0.05 mag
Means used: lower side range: 9.29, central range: 10.6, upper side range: 12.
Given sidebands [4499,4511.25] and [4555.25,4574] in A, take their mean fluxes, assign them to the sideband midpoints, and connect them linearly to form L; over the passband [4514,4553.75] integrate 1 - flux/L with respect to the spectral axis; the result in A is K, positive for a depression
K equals 5.3 A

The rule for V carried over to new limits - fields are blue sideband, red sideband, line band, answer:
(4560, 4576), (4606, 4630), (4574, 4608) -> 0.05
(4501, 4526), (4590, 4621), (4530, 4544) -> 0.22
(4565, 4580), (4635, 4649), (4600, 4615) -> 0.03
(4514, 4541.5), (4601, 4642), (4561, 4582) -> -0.12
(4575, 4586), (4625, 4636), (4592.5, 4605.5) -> 0.06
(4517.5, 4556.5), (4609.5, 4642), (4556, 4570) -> -0.12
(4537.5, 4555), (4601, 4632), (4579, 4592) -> -0.01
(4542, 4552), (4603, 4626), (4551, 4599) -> -0.06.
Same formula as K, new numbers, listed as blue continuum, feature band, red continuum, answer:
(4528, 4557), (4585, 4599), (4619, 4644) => -0.7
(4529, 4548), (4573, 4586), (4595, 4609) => -1.2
